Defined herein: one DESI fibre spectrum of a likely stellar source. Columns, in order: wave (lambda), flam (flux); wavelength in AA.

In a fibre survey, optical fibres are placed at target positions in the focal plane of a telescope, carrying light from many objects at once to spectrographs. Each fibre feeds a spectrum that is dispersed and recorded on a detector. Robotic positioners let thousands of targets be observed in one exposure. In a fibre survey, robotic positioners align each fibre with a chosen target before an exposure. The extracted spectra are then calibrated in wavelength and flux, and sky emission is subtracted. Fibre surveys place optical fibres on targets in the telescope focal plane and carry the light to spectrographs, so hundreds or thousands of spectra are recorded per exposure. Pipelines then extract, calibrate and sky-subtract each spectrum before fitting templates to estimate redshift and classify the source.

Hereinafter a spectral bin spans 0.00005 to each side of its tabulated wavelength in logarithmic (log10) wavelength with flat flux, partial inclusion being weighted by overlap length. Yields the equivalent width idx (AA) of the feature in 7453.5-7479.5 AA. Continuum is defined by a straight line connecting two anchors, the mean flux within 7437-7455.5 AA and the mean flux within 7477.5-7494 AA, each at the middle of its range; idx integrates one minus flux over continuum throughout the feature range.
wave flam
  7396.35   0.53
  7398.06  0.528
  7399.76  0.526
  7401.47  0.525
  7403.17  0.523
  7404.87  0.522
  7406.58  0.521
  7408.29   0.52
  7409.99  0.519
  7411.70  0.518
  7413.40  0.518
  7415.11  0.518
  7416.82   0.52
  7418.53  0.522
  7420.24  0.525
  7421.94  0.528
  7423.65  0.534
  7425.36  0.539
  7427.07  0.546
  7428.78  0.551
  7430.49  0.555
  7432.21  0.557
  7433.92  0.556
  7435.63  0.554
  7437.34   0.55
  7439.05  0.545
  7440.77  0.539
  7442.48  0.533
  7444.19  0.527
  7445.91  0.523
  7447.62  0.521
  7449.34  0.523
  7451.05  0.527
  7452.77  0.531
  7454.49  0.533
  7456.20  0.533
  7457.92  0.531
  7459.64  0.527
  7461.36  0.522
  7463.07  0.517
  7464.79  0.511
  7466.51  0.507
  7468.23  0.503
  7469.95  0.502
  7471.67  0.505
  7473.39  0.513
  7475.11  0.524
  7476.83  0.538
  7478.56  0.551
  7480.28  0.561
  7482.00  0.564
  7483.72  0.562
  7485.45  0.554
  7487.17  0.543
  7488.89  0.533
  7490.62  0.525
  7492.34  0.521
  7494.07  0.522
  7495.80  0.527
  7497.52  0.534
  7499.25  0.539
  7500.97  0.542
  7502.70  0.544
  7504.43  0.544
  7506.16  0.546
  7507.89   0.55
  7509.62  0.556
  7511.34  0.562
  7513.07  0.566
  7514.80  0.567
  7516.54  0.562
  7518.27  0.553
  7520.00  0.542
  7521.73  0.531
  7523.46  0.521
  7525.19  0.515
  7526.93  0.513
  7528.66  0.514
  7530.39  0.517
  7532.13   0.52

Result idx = 0.82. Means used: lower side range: 0.532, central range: 0.521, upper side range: 0.545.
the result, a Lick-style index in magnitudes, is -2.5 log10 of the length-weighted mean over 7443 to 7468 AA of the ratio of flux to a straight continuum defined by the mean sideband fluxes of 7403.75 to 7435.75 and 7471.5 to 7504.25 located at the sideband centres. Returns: 0.02 mag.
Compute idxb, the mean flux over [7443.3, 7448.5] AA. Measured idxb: 0.524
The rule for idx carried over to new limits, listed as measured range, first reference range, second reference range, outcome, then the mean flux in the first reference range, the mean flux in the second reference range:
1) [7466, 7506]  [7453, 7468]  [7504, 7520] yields 0.4 AA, 0.522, 0.556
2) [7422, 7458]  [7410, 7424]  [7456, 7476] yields -1.3 AA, 0.522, 0.516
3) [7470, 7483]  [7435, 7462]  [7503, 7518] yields 0.2 AA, 0.532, 0.556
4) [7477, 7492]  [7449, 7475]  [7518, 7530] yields -0.8 AA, 0.519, 0.526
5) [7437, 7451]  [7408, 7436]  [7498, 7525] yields 0.1 AA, 0.534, 0.547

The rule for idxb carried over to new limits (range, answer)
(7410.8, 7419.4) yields 0.519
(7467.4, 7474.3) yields 0.506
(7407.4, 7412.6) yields 0.519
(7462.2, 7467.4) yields 0.512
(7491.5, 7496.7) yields 0.523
